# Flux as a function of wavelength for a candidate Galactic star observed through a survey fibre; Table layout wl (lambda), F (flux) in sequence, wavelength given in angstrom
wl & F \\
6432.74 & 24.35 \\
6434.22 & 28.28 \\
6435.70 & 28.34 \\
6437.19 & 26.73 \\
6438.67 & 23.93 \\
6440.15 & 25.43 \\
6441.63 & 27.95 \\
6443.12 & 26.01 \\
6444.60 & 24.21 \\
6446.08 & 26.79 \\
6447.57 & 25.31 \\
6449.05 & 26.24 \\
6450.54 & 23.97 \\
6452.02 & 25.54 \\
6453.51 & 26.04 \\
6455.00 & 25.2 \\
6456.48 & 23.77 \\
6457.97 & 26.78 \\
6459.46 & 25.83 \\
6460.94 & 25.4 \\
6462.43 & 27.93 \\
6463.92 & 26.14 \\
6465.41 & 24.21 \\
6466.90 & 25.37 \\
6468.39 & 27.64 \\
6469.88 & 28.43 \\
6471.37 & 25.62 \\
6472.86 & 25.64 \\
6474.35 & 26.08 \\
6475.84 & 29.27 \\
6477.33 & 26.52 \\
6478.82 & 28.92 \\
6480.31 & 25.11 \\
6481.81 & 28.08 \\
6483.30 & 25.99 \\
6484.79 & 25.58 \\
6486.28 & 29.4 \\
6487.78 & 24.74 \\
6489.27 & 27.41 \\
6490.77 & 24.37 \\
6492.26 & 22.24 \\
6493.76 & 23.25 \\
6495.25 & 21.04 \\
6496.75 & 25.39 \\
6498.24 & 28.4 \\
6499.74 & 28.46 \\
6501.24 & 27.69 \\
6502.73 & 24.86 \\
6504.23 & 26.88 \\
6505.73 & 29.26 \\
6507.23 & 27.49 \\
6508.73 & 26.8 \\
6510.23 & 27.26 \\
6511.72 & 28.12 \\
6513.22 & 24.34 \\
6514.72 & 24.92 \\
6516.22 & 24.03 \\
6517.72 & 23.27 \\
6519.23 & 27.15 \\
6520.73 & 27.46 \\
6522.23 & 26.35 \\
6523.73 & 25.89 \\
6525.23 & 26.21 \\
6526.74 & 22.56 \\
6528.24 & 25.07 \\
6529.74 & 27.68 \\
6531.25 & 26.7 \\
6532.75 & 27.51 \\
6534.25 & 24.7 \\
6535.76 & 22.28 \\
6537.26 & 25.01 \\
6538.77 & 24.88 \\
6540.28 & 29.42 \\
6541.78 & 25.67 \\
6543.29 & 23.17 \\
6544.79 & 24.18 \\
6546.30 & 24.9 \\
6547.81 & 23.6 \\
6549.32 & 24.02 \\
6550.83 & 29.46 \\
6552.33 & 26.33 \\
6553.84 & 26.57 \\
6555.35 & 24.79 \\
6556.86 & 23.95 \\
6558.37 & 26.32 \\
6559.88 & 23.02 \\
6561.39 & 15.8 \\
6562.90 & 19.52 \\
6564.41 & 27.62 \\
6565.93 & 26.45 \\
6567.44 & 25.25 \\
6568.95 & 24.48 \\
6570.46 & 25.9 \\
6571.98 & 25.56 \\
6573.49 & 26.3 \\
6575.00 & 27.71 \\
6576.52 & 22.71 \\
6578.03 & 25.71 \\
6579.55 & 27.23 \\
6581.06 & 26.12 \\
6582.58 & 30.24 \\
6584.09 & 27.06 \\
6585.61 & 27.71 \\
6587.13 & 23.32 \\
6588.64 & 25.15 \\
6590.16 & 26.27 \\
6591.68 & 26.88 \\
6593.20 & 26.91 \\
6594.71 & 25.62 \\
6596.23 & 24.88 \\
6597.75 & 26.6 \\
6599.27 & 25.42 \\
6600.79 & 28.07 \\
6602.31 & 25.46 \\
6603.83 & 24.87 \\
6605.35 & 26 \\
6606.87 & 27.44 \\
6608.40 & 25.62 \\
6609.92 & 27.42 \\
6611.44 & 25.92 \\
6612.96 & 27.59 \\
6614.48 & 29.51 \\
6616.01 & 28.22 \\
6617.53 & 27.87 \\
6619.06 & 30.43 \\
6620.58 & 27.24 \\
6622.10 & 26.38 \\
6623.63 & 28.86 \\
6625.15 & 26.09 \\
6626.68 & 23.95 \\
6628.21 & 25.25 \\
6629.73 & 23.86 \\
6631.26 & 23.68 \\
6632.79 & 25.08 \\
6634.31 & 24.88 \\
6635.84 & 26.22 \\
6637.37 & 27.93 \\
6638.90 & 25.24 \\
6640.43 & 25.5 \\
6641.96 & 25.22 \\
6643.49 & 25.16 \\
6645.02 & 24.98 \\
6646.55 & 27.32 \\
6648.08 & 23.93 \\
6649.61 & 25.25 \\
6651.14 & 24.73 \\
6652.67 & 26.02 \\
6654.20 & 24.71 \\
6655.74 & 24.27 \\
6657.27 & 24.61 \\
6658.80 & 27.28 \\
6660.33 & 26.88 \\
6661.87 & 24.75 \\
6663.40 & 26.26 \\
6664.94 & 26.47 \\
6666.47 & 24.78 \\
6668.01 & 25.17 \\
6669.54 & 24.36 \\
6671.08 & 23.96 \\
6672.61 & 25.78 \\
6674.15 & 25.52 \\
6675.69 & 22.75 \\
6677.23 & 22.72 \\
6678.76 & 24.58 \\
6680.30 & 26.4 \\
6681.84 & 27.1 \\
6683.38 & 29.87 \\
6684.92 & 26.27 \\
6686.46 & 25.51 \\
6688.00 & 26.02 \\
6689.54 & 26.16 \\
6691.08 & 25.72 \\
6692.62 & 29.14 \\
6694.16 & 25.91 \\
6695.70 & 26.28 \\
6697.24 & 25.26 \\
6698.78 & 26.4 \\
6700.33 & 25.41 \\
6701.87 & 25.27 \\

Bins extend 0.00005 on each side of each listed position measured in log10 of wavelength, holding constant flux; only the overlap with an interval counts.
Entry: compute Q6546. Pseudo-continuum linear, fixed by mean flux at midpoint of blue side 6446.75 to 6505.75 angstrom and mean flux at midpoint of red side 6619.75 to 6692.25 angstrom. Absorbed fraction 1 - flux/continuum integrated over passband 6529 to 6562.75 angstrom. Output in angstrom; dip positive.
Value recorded 1.3 angstrom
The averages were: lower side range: 26.1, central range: 24.9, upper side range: 25.6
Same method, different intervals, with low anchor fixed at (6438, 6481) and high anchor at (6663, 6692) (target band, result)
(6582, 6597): -0.4 angstrom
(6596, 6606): -0.1 angstrom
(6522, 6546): 0.4 angstrom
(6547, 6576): 1.1 angstrom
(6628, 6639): 0.2 angstrom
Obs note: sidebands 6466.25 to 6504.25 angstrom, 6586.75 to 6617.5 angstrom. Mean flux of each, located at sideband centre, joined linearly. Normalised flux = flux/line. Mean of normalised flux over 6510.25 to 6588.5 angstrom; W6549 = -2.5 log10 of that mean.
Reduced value 0.04 mag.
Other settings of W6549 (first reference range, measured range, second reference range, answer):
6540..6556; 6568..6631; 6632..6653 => -0.037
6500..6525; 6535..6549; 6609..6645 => 0.070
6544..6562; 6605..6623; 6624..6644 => -0.099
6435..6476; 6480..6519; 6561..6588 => -0.007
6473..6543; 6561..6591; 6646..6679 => 0.009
